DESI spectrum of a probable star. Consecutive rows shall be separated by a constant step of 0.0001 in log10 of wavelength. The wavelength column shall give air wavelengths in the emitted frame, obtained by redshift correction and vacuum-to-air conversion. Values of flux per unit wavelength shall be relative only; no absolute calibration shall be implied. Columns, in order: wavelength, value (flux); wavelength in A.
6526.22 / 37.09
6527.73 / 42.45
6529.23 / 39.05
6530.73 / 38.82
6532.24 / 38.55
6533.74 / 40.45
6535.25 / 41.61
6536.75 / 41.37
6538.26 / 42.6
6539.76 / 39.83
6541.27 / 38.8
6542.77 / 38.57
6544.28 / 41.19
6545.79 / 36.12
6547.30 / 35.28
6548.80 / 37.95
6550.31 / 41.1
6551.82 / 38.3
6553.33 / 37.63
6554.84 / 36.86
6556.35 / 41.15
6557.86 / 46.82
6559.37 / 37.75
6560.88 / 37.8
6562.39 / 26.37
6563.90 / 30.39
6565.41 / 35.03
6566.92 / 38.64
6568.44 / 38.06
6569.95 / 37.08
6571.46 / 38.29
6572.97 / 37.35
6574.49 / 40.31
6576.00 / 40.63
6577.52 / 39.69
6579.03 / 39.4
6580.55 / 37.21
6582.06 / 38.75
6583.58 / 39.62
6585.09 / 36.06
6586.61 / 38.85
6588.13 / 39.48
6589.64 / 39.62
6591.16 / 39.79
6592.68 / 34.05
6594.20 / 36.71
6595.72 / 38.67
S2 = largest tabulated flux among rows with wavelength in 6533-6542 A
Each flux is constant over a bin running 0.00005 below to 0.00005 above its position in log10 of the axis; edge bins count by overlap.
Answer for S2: 42.6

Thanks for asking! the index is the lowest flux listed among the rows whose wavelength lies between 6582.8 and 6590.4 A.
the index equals 36.06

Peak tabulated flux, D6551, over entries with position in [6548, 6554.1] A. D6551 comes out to 41.1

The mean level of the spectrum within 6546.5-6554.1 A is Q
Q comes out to 38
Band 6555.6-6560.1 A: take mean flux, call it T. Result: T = 41.9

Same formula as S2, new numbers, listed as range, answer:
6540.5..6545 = 41.19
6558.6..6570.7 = 38.64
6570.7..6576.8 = 40.63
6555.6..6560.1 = 46.82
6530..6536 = 41.61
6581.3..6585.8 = 39.62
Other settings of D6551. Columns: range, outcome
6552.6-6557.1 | 41.15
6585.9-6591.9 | 39.79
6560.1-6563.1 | 37.8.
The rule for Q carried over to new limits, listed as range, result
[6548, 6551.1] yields 39.5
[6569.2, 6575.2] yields 38.2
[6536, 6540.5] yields 41.3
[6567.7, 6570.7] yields 37.6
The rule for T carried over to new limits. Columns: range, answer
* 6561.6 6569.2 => 33.7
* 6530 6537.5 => 40.2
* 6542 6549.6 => 37.9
